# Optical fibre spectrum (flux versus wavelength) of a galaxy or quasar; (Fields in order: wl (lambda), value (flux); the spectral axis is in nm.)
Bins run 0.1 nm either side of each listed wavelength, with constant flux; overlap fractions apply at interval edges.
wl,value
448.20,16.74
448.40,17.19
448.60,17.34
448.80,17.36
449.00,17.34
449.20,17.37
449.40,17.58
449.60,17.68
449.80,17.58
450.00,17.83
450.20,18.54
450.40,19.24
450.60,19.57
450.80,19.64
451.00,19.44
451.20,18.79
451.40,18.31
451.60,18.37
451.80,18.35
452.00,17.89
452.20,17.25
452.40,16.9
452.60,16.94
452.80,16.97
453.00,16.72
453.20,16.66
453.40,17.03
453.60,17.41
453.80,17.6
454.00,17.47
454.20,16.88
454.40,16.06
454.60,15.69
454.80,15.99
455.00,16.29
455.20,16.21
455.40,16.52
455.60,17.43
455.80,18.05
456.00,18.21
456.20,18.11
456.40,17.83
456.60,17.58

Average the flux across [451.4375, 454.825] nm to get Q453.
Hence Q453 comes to 17.1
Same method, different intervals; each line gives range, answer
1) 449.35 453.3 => 18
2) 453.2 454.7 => 16.9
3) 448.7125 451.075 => 18.3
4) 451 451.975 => 18.5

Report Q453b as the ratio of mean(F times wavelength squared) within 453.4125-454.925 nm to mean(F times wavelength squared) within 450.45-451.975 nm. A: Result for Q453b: 0.90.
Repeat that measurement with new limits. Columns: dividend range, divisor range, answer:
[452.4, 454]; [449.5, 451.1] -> 0.92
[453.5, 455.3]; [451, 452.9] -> 0.94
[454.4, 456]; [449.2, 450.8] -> 0.93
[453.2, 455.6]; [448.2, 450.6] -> 0.96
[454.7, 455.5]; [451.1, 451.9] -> 0.89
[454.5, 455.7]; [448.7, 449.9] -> 0.96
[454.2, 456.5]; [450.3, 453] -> 0.95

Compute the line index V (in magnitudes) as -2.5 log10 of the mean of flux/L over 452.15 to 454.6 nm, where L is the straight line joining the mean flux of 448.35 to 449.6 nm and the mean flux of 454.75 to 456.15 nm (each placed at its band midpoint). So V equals 0.01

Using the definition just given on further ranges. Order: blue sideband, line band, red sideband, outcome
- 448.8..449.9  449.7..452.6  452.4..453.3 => -0.073 mag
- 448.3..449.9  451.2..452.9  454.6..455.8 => -0.043 mag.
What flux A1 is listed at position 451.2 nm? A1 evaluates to 18.79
